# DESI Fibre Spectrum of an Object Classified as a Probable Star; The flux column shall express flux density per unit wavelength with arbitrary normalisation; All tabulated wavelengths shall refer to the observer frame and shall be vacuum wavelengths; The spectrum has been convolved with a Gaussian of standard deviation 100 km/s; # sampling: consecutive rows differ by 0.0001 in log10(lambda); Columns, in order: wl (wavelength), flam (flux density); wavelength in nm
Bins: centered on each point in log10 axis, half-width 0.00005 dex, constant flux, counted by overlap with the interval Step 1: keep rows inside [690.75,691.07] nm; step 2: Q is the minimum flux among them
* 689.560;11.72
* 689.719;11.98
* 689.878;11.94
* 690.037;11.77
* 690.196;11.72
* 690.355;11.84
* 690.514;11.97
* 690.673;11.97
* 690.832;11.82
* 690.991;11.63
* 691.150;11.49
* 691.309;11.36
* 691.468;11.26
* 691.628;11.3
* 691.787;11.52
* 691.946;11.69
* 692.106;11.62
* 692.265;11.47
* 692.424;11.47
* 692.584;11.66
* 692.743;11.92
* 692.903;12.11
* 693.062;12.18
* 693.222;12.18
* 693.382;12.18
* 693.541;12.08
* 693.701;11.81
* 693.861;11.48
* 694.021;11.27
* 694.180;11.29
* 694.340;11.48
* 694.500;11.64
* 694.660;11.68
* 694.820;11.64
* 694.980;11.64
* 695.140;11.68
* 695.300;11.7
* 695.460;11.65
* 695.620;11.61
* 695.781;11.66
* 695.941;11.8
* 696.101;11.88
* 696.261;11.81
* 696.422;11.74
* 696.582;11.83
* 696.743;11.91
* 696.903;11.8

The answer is 11.63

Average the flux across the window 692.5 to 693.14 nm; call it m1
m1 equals 12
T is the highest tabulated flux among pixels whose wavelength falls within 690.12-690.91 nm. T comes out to 11.97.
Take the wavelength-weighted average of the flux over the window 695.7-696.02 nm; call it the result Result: 11.7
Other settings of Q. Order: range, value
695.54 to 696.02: 11.61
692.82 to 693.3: 12.11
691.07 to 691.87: 11.26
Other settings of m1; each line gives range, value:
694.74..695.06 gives 11.6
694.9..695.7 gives 11.7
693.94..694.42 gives 11.4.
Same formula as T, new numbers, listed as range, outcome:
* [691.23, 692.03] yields 11.69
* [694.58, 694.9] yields 11.68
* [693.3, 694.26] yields 12.18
